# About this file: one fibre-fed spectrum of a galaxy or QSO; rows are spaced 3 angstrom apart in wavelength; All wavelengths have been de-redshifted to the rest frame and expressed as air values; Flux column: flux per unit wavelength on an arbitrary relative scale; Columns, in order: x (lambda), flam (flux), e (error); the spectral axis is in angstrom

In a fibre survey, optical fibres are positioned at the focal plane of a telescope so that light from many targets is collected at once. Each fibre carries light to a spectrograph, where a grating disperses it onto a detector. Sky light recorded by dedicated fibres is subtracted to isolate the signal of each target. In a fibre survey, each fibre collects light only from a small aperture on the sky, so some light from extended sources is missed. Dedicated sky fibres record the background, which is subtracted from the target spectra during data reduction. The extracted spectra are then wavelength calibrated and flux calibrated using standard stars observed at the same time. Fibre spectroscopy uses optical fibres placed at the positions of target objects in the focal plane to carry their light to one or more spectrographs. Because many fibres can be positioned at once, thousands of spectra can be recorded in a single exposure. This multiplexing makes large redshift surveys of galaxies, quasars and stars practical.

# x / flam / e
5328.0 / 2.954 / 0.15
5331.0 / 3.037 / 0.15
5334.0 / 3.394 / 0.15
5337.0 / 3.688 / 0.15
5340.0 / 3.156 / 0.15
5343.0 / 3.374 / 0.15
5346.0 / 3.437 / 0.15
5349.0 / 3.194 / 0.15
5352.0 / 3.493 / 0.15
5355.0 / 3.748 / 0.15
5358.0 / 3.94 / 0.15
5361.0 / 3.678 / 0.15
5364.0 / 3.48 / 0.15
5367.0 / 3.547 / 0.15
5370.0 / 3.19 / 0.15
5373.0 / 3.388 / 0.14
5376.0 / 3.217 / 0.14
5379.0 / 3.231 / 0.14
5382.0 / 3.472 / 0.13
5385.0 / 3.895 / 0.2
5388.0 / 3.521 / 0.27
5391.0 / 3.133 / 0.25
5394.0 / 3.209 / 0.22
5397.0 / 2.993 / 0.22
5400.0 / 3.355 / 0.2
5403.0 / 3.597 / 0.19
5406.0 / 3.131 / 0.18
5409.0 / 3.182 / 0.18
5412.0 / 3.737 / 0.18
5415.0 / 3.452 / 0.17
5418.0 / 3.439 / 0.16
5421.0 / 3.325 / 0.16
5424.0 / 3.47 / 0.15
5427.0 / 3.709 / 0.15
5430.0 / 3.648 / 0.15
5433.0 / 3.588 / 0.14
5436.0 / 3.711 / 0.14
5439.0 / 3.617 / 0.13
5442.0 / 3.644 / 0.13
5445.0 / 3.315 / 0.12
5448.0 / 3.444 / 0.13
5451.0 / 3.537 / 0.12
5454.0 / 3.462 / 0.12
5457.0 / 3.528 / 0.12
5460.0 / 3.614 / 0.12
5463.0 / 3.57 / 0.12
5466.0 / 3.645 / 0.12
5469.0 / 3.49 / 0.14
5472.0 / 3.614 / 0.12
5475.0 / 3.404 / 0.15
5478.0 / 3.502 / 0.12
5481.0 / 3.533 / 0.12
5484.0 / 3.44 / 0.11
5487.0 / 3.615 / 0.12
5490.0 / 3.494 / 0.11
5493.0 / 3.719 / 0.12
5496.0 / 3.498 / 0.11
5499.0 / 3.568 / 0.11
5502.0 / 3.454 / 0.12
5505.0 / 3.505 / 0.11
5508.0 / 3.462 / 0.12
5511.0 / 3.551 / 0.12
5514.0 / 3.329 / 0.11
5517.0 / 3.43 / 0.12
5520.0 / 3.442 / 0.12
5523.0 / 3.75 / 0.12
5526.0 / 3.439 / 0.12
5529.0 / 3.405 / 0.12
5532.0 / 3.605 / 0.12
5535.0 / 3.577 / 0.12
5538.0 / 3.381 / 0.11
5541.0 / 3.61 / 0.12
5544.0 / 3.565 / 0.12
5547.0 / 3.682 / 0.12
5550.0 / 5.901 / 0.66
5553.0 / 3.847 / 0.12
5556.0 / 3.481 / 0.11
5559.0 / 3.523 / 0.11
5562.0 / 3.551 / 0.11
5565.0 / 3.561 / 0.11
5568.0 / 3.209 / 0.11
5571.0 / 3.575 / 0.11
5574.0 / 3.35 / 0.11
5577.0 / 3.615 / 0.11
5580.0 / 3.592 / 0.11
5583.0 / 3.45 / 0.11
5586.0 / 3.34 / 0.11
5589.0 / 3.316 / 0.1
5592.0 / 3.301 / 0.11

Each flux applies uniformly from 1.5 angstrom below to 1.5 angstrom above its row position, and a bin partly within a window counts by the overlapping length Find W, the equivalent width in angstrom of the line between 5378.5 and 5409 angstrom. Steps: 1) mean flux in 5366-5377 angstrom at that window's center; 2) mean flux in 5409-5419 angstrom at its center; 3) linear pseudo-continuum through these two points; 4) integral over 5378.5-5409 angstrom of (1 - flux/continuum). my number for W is 0.6 angstrom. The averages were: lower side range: 3.33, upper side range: 3.49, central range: 3.35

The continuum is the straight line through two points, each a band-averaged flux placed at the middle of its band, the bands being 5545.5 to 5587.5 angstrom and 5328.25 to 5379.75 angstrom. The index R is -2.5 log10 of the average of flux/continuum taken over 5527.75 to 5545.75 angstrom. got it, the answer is 0.04 mag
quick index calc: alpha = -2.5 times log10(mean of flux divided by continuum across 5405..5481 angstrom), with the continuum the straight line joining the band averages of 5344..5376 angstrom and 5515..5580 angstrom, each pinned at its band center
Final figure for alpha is 0.01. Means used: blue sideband 3.49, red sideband 3.64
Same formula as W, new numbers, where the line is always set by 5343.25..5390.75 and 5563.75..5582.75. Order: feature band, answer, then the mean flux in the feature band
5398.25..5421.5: 0.5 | 3.4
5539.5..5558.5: -2.8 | 3.99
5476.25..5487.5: -0.1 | 3.51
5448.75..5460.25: -0.1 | 3.52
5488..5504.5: -0.3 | 3.55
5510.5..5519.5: 0.1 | 3.42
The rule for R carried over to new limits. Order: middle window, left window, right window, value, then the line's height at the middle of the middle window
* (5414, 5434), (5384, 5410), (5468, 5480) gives -0.04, 3.39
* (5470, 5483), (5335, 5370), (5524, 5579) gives 0.03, 3.6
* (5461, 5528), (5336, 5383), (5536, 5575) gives 0.03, 3.63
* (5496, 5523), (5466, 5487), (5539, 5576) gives 0.04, 3.6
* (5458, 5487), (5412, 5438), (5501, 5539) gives -0.01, 3.52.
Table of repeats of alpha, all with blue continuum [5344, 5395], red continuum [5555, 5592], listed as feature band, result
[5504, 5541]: -0.01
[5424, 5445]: -0.05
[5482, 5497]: -0.03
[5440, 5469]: -0.02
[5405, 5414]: 0.03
